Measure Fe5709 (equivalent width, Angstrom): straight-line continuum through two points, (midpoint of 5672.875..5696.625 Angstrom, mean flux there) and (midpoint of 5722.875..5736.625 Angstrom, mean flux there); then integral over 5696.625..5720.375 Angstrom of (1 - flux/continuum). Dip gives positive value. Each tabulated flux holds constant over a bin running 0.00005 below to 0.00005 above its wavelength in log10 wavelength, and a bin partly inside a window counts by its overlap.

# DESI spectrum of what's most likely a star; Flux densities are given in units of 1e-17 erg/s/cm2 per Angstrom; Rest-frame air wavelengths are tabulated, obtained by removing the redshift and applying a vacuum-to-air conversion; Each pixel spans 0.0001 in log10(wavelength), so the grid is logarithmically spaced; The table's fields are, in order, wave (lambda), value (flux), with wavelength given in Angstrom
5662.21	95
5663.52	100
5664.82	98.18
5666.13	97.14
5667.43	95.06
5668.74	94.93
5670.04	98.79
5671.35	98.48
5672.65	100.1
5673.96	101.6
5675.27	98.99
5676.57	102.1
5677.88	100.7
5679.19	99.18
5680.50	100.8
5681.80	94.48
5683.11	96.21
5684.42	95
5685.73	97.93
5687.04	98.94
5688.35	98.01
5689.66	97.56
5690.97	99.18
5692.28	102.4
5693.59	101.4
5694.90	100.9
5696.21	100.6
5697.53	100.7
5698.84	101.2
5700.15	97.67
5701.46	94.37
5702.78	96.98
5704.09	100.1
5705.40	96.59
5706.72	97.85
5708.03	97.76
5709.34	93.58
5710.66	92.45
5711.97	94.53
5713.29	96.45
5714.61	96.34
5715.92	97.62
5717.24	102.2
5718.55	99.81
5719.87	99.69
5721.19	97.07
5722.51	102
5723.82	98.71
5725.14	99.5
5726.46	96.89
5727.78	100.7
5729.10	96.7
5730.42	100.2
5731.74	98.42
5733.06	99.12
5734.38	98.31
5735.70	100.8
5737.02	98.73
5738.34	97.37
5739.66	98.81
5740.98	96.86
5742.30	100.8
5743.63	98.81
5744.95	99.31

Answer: 0.37 Angstrom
